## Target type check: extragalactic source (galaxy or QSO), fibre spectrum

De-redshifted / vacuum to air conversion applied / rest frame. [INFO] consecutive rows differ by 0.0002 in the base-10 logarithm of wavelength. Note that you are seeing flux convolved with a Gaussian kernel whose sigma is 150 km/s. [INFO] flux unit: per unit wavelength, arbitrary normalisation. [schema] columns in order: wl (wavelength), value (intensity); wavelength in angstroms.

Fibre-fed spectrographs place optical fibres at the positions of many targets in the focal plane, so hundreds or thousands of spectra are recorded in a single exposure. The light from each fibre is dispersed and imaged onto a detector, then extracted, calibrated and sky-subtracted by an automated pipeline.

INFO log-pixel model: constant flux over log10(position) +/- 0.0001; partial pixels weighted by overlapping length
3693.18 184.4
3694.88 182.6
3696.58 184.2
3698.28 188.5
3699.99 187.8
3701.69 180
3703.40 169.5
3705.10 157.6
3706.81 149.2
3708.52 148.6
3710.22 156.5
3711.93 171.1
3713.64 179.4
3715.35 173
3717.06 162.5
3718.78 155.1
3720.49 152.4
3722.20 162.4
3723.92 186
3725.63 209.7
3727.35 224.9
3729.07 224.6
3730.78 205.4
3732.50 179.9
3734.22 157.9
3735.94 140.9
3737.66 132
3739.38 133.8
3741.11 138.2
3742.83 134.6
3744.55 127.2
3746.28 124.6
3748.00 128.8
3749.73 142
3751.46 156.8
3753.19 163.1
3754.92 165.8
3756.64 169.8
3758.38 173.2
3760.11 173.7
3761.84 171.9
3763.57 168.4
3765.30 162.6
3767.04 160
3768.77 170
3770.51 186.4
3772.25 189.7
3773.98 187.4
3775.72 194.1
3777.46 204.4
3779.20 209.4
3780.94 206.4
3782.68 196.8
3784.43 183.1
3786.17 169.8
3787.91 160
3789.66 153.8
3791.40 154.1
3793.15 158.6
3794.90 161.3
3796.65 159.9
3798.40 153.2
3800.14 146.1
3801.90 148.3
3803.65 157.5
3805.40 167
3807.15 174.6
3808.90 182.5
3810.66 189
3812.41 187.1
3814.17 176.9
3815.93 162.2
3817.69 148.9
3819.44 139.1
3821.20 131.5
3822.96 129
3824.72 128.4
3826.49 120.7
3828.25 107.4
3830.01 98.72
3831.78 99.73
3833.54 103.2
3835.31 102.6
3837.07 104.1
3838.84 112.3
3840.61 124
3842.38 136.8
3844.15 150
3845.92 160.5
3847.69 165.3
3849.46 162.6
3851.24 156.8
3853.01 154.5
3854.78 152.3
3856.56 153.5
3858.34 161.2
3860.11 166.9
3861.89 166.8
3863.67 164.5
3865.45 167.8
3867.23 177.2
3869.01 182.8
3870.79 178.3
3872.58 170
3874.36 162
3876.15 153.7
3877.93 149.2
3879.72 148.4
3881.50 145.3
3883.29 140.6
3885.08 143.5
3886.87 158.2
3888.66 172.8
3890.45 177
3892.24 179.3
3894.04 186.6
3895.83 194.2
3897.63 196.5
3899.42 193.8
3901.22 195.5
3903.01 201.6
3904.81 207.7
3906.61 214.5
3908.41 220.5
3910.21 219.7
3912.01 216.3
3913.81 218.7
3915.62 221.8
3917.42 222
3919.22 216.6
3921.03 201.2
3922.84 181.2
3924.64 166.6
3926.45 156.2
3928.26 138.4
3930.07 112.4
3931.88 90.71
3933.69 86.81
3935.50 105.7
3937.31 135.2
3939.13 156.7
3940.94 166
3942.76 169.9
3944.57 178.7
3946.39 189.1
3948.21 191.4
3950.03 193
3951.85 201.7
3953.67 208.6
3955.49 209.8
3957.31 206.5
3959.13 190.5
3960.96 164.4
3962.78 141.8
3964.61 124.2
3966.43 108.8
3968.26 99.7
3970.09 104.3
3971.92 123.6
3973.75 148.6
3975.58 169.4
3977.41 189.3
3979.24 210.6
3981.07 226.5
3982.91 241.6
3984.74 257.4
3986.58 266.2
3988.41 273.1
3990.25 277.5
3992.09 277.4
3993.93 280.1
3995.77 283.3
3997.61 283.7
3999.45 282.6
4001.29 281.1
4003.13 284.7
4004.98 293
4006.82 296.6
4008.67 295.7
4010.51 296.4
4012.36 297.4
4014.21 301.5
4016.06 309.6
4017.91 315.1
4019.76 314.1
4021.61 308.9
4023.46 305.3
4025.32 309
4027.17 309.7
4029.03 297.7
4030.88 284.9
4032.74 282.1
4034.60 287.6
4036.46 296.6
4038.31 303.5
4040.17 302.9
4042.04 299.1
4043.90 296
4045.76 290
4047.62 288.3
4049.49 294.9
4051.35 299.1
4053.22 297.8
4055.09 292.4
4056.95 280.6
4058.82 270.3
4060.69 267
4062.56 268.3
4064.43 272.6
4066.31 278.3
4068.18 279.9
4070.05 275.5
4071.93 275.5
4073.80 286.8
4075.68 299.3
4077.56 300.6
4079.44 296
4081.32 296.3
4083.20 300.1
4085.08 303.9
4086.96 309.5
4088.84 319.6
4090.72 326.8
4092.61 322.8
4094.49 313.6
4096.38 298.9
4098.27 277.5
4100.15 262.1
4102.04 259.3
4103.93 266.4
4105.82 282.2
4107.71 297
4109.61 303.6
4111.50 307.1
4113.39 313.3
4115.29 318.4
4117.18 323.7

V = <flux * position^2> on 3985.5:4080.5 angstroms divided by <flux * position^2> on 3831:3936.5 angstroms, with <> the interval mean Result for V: 1.9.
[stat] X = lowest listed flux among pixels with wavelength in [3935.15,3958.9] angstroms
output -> 105.7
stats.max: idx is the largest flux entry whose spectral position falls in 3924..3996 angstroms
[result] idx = 283.3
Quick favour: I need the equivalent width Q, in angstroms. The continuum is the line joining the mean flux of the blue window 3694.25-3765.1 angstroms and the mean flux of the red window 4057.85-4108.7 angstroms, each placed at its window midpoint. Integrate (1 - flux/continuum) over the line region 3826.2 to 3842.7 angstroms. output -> 7.5 angstroms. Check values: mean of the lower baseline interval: 166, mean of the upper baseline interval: 289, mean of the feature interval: 110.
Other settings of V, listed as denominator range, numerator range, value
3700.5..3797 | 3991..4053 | 2.02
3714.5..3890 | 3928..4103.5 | 1.76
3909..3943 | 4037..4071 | 1.82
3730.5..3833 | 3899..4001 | 1.32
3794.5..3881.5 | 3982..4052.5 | 2.13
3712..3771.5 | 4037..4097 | 2.11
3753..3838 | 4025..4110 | 2.11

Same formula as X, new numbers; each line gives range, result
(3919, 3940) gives 86.81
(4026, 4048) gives 282.1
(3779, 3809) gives 146.1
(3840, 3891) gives 124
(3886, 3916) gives 158.2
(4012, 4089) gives 267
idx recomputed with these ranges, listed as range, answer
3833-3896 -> 194.2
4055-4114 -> 326.8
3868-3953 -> 222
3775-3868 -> 209.4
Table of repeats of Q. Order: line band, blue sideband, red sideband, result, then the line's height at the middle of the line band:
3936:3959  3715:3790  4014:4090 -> 6.3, 251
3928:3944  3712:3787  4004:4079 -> 7.7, 249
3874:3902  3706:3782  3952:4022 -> 5.3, 208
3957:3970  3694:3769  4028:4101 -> 5.7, 254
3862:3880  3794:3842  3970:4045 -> 1.2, 178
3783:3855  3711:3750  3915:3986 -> 7.9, 166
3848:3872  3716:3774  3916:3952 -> -0.2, 164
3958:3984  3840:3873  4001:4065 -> 9.1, 247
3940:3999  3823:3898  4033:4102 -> 7.0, 225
